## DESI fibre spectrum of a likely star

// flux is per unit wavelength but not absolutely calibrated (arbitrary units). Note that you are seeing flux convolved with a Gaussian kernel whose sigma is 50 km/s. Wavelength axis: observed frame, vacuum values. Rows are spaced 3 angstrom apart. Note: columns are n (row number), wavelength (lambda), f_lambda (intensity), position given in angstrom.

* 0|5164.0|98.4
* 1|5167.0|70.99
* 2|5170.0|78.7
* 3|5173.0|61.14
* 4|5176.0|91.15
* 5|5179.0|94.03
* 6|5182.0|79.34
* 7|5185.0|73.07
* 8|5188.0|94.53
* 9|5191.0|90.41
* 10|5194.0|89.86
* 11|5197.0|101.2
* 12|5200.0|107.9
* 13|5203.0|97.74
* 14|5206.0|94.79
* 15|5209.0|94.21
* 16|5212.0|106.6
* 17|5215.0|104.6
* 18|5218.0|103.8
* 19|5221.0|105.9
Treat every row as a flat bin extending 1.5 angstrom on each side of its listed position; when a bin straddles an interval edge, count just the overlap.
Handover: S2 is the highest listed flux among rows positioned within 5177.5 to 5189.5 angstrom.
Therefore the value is 94.53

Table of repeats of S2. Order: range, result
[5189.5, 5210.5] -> 107.9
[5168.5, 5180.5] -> 94.03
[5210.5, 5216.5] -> 106.6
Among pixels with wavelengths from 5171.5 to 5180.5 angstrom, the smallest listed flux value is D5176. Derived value 61.14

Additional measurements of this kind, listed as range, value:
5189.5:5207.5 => 89.86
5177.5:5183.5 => 79.34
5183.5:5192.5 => 73.07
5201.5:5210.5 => 94.21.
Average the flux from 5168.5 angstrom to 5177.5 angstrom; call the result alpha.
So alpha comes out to 77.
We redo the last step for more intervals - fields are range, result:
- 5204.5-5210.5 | 94.5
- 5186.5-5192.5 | 92.5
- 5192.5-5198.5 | 95.5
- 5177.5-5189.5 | 85.2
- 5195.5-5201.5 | 105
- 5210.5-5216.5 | 106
